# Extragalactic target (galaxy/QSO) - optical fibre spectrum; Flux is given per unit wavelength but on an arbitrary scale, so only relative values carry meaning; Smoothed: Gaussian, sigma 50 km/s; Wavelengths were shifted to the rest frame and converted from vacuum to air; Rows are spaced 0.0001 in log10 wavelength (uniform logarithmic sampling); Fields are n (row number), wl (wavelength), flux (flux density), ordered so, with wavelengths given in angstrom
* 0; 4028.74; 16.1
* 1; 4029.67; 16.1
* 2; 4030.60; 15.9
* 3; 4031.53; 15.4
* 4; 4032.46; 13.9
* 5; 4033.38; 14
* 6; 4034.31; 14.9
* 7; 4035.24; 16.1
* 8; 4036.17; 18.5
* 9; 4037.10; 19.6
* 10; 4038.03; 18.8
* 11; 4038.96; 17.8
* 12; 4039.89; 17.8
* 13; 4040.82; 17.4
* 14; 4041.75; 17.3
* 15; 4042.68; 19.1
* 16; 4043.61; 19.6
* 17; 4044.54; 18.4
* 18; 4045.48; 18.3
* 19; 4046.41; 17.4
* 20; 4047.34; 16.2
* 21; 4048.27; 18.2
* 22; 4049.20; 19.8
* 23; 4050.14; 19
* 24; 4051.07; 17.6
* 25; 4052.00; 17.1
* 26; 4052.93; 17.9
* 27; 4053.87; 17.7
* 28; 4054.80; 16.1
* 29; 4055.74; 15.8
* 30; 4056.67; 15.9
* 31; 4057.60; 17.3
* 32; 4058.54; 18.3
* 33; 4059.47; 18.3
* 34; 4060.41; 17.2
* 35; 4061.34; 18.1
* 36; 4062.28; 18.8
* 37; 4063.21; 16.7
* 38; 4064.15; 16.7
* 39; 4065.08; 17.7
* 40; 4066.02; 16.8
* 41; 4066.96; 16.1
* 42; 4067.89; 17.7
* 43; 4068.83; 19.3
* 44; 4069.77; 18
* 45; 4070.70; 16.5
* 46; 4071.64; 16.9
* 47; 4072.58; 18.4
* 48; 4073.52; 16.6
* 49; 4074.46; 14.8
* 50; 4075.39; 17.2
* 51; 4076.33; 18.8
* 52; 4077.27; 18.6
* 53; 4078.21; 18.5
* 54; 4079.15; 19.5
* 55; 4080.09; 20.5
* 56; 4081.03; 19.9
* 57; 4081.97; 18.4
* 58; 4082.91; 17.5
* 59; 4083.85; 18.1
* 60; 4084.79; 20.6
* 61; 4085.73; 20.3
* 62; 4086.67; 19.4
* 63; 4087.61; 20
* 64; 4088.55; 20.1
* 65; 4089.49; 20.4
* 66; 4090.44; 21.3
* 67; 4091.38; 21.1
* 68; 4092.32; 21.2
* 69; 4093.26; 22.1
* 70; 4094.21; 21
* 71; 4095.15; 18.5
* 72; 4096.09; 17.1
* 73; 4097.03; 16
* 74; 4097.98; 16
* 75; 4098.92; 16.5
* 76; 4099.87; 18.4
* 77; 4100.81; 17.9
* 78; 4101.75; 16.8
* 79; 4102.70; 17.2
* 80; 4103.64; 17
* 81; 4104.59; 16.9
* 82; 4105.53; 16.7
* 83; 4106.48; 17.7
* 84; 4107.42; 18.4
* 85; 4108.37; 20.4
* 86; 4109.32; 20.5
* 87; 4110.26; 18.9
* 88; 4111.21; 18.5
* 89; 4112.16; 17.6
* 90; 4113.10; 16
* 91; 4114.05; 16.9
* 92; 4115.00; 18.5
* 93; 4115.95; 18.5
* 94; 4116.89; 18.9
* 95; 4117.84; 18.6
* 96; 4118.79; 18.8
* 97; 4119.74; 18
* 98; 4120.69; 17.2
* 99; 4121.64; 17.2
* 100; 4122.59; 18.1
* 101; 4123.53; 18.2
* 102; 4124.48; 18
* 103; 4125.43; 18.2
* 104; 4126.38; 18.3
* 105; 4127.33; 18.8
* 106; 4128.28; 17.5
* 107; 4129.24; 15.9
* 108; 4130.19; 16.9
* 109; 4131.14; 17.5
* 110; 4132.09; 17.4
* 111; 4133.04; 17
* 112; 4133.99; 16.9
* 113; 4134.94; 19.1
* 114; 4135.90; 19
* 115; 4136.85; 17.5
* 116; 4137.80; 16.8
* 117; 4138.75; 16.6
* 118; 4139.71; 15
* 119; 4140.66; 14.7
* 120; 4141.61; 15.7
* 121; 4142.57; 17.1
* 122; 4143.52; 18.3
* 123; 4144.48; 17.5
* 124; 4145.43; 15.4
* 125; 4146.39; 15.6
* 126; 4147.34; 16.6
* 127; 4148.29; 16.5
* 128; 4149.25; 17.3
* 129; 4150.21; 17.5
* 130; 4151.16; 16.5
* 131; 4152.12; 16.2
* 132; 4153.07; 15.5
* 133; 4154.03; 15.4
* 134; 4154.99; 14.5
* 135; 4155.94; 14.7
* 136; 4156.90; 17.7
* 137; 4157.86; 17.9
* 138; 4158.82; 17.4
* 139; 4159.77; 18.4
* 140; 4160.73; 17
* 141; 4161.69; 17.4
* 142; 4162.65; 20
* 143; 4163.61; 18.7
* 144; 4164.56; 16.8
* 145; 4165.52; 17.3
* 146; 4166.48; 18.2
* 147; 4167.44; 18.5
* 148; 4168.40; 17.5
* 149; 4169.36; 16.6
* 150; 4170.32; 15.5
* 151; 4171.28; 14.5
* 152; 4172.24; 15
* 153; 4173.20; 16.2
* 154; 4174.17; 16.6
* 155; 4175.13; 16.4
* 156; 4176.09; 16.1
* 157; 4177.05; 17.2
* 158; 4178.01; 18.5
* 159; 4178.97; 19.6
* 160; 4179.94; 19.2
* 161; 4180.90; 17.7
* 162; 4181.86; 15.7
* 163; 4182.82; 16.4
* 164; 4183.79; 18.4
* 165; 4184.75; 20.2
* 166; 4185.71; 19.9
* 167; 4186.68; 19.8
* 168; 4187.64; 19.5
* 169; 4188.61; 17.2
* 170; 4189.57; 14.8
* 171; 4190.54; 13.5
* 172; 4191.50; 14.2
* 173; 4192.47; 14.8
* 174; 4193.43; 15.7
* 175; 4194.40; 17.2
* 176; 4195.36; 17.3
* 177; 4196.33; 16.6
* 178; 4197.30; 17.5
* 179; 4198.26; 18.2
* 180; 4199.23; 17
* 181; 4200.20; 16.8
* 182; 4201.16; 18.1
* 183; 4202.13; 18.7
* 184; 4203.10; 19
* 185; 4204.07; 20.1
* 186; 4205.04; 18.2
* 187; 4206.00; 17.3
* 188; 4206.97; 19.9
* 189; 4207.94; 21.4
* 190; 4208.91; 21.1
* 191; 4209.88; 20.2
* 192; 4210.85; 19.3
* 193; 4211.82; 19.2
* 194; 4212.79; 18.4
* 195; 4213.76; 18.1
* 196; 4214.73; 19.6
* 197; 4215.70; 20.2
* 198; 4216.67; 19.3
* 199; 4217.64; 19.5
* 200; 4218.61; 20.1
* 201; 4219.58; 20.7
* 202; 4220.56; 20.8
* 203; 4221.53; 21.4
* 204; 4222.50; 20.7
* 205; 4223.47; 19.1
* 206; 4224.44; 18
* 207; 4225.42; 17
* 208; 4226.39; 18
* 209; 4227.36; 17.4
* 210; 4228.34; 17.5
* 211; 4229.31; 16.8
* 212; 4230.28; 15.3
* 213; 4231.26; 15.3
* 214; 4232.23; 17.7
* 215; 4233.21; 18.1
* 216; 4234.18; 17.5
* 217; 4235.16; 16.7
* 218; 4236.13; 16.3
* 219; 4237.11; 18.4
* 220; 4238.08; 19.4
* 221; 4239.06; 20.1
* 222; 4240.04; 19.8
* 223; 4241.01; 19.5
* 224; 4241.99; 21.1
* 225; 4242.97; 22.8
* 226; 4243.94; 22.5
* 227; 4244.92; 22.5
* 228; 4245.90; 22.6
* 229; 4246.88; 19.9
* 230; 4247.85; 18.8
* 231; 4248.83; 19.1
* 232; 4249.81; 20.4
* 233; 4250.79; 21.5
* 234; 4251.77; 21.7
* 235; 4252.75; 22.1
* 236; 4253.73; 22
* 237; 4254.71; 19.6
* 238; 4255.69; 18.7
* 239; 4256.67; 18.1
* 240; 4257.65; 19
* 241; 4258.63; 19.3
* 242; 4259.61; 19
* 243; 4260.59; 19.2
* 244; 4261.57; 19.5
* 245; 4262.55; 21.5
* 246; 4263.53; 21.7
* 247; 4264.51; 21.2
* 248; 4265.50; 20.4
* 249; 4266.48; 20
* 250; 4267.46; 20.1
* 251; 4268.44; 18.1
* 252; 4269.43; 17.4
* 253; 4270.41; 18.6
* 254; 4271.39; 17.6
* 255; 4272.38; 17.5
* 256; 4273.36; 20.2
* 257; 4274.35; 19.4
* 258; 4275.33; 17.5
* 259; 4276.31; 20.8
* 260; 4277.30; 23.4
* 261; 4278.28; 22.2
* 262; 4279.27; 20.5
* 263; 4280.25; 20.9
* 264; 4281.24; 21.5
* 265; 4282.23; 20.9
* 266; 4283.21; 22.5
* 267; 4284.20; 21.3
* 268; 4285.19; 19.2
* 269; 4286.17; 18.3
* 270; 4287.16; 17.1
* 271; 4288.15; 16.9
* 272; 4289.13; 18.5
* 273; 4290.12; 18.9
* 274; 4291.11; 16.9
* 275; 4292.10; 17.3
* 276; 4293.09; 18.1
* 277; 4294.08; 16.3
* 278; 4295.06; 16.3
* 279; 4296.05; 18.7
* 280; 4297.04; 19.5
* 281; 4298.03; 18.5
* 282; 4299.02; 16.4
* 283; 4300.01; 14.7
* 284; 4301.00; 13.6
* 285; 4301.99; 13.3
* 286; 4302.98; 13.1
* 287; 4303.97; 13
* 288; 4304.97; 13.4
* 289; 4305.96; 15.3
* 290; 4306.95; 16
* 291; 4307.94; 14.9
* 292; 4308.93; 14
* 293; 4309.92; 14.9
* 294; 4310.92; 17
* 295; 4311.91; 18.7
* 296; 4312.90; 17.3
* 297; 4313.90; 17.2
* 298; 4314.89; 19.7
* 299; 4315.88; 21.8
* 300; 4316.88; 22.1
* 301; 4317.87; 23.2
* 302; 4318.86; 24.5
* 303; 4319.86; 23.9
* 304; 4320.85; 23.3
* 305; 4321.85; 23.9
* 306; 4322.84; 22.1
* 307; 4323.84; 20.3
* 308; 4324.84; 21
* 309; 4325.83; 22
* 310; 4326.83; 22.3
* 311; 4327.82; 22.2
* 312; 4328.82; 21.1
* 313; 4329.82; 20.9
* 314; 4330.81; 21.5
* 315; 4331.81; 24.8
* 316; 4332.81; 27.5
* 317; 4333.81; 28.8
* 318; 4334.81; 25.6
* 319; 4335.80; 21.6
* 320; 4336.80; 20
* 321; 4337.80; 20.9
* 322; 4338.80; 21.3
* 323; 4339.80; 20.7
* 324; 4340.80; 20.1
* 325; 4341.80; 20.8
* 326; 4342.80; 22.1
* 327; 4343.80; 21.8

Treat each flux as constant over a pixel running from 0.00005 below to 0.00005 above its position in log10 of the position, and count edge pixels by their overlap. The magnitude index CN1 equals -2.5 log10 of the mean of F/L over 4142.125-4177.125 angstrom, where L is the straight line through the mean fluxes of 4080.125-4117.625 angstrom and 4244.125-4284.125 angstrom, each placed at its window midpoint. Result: 0.15 mag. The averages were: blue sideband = 18.7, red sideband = 20.2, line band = 16.8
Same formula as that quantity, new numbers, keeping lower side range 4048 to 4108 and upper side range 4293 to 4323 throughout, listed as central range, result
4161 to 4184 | 0.05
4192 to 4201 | 0.07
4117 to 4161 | 0.06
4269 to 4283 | -0.12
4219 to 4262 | -0.08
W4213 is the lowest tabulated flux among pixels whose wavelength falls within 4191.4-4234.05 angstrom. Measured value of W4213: 14.2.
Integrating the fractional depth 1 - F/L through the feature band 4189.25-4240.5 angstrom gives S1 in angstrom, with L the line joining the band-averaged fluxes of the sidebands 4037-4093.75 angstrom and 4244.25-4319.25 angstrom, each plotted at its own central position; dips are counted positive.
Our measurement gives 1.3 angstrom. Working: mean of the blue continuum 18.3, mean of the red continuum 18.8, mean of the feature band 18.2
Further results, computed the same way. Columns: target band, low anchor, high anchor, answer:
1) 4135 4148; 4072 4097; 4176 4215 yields 1.3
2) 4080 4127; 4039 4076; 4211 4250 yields -1.5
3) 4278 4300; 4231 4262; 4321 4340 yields 2.4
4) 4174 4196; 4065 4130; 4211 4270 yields 2.0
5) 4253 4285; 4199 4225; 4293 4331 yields -1.8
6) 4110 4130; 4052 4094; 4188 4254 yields 0.6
